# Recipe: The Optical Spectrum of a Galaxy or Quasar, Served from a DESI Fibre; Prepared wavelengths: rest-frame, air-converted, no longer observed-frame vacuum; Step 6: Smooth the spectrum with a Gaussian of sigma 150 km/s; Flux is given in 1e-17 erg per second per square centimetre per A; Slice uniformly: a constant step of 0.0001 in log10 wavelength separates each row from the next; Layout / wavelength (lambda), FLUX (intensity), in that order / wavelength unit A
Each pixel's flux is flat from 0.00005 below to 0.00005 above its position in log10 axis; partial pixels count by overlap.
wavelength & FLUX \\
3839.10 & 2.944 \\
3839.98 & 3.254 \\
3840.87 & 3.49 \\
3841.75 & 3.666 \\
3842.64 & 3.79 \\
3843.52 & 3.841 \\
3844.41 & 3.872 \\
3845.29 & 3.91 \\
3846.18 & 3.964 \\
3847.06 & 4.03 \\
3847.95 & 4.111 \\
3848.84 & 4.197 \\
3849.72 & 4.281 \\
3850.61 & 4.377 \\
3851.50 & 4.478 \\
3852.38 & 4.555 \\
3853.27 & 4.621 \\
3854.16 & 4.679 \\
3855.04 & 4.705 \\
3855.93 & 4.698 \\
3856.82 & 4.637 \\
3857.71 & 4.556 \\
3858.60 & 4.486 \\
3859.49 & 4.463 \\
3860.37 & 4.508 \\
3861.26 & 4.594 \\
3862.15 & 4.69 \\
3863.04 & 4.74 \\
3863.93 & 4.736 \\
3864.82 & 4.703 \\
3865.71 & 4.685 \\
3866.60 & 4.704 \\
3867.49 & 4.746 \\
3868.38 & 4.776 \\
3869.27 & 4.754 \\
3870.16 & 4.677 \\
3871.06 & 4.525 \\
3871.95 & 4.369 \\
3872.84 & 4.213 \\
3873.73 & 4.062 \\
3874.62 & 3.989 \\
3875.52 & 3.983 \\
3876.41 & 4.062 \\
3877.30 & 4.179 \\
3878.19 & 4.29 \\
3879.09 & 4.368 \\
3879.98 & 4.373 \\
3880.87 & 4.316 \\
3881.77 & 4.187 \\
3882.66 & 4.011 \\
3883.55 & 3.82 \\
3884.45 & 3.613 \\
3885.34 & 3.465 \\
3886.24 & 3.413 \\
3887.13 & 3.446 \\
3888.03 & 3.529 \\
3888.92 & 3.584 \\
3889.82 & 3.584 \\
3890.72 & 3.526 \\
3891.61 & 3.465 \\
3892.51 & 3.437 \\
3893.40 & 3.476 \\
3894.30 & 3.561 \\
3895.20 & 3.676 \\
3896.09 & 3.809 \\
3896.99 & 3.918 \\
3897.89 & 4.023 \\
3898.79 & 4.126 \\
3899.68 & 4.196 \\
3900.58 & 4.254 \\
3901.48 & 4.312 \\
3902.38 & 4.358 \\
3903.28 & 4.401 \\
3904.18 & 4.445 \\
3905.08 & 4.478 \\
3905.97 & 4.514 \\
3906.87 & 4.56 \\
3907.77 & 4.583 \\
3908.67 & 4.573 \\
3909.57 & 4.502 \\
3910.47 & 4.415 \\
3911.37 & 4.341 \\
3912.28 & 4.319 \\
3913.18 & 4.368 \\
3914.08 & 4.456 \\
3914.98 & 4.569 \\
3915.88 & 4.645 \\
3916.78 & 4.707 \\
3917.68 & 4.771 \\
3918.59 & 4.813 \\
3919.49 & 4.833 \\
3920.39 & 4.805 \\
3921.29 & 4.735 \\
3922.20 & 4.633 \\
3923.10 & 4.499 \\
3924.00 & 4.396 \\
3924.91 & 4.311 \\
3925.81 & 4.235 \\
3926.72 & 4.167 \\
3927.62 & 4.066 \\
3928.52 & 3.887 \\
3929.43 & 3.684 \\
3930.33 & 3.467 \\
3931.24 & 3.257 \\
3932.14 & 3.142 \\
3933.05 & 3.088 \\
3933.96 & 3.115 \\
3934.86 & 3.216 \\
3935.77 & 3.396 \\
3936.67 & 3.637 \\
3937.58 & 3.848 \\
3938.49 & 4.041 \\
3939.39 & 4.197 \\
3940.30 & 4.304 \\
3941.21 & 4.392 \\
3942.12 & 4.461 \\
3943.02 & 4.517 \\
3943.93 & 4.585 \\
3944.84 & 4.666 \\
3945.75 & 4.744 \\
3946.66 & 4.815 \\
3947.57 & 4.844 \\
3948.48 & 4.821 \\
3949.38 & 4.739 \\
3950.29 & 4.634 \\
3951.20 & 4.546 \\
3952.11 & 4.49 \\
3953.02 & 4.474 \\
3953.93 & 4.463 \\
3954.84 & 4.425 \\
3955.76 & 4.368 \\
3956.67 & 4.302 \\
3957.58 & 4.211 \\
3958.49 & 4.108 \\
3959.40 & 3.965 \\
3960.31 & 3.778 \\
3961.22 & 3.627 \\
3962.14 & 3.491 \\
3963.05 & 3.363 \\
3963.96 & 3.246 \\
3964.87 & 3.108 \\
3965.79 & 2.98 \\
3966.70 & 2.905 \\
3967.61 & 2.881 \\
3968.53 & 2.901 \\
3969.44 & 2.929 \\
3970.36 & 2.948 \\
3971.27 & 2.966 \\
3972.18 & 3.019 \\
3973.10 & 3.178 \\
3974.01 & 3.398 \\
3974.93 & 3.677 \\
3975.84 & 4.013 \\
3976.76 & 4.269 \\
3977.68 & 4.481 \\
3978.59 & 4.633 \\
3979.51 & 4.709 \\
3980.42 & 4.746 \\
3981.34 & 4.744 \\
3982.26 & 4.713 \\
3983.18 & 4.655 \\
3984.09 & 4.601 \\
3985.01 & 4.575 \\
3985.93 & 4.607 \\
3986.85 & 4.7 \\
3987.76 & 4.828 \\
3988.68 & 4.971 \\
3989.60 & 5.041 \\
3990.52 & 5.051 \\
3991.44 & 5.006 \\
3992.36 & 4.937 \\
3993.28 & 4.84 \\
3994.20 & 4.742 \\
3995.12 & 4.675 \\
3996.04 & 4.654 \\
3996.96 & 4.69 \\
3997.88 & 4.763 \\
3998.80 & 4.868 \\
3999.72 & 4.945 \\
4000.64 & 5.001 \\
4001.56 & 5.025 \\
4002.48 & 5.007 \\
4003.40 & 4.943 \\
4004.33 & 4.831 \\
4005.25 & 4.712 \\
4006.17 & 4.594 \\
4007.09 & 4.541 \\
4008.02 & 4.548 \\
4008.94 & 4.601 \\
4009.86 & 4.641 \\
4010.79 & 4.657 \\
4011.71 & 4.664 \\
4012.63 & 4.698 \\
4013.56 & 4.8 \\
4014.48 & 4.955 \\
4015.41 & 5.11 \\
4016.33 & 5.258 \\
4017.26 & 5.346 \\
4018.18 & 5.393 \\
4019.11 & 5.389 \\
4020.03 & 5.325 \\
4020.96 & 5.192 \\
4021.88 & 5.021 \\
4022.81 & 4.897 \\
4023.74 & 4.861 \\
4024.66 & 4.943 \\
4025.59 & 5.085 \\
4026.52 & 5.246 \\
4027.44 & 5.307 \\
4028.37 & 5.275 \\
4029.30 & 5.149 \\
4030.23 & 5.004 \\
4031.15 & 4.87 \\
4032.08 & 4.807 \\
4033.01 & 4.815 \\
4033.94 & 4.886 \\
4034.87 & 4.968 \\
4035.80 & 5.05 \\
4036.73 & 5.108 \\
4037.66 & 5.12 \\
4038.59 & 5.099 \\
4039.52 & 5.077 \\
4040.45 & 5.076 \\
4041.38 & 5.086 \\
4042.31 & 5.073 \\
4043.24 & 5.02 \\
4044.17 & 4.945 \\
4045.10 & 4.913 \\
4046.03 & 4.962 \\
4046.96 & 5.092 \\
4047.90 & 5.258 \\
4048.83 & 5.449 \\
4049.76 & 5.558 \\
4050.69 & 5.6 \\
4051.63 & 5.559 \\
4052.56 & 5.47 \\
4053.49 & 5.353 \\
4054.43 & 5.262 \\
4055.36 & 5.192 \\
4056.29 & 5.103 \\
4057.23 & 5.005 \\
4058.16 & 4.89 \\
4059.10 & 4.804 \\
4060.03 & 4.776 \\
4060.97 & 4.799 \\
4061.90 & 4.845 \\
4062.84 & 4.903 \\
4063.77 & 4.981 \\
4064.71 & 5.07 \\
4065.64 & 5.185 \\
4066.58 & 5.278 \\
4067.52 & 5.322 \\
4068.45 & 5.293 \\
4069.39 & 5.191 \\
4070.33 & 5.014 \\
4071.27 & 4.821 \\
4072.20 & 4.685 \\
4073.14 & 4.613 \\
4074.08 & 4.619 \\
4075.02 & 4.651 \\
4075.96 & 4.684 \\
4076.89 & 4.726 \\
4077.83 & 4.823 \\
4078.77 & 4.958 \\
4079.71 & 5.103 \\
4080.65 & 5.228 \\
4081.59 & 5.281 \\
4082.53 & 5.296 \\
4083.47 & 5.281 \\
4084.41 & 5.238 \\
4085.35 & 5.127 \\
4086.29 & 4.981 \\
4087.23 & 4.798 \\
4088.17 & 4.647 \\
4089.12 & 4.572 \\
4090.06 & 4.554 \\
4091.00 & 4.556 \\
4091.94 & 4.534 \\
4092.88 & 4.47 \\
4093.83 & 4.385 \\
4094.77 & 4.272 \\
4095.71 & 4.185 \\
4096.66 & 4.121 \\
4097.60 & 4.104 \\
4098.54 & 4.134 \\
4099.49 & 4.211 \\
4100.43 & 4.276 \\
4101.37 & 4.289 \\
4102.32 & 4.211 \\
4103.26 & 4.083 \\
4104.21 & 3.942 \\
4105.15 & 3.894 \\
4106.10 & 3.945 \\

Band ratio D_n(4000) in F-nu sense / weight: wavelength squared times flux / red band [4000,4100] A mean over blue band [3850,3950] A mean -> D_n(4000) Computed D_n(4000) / 1.26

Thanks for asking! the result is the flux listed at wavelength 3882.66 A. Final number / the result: 4.011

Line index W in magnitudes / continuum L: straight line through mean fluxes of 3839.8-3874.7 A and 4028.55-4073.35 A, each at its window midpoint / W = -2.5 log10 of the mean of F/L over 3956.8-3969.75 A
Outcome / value 0.357 mag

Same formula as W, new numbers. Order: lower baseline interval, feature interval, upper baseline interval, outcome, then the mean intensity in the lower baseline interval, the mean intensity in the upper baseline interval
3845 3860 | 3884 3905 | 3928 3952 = 0.12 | 4.4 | 4.09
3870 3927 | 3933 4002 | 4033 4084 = 0.09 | 4.19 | 5.06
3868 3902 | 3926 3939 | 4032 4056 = 0.20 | 3.98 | 5.15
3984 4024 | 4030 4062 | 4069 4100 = -0.06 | 4.88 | 4.72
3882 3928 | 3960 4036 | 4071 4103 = -0.02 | 4.17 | 4.66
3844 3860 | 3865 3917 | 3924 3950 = 0.02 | 4.37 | 4.07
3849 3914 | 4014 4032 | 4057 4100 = -0.11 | 4.25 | 4.8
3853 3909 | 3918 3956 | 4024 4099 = 0.05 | 4.22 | 4.96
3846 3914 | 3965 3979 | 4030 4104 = 0.32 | 4.24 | 4.89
